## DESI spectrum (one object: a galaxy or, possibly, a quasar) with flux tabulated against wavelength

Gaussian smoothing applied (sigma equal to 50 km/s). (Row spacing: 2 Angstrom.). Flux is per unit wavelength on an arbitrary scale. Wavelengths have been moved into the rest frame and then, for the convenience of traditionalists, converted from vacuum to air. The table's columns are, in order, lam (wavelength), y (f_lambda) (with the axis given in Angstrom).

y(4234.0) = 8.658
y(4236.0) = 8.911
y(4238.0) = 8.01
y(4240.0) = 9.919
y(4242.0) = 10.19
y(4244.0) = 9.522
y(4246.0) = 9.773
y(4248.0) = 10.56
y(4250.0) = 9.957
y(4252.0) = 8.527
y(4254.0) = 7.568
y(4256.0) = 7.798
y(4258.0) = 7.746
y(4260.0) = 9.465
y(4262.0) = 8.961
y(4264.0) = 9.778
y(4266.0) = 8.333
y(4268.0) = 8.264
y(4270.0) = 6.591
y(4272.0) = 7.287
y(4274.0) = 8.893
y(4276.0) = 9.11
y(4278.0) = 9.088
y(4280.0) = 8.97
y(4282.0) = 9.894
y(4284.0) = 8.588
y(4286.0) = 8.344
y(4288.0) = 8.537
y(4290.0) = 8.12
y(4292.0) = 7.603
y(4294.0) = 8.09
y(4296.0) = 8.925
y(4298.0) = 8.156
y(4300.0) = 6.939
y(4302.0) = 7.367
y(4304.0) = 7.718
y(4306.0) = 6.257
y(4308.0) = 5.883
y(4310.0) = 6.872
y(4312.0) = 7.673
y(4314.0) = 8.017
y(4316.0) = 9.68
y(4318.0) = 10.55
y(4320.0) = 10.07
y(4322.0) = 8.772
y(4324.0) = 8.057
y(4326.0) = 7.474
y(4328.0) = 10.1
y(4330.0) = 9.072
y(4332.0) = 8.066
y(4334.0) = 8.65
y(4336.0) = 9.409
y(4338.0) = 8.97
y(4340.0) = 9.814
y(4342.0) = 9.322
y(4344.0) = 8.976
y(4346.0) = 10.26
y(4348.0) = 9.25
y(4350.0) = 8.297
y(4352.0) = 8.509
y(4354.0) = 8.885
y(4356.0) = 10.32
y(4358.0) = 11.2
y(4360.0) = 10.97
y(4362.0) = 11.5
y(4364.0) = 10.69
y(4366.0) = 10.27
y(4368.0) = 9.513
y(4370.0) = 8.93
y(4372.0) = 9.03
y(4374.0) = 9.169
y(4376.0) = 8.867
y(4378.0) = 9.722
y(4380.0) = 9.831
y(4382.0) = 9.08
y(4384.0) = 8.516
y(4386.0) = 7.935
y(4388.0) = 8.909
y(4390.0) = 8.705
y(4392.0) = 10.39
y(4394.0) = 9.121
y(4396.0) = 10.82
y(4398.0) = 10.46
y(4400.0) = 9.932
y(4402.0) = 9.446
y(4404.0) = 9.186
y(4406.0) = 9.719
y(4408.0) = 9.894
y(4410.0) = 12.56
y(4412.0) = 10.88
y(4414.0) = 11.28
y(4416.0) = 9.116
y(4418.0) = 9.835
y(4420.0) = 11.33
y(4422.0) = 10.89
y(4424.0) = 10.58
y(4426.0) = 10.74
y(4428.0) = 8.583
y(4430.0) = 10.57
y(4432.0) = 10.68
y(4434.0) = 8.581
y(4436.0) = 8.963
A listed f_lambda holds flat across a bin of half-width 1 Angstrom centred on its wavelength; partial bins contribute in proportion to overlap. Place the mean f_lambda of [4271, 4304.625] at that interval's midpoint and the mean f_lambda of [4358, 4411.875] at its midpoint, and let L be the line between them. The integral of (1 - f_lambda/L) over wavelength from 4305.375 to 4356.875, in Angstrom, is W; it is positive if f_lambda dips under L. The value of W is 1.4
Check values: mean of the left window 8.34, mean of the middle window 8.75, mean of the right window 9.78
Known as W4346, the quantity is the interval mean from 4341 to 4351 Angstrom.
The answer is 9.22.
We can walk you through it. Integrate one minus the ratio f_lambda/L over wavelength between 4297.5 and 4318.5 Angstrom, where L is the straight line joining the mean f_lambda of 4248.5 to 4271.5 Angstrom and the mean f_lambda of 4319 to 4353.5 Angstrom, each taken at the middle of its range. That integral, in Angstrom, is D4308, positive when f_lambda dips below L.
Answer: 2.7 Angstrom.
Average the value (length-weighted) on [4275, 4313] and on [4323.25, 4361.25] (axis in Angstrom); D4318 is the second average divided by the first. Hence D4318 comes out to 1.16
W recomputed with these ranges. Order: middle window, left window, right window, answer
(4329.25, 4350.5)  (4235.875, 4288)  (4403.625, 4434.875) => 1.0 Angstrom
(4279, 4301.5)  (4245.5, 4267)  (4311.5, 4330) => 1.5 Angstrom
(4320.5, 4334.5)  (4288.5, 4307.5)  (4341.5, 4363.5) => 0.3 Angstrom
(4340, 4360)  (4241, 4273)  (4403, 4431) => 0.3 Angstrom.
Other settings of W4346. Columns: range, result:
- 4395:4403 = 10.2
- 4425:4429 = 9.66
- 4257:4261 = 8.61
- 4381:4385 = 8.8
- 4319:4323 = 9.42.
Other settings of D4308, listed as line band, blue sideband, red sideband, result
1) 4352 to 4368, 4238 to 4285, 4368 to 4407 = -1.90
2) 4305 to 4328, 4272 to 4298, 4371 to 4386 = 1.49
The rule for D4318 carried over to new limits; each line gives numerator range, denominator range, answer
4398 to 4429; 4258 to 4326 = 1.24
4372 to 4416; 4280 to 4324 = 1.18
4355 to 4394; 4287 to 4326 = 1.20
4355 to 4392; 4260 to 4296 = 1.13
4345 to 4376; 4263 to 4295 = 1.15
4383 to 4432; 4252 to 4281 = 1.19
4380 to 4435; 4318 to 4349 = 1.09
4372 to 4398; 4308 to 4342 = 1.06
